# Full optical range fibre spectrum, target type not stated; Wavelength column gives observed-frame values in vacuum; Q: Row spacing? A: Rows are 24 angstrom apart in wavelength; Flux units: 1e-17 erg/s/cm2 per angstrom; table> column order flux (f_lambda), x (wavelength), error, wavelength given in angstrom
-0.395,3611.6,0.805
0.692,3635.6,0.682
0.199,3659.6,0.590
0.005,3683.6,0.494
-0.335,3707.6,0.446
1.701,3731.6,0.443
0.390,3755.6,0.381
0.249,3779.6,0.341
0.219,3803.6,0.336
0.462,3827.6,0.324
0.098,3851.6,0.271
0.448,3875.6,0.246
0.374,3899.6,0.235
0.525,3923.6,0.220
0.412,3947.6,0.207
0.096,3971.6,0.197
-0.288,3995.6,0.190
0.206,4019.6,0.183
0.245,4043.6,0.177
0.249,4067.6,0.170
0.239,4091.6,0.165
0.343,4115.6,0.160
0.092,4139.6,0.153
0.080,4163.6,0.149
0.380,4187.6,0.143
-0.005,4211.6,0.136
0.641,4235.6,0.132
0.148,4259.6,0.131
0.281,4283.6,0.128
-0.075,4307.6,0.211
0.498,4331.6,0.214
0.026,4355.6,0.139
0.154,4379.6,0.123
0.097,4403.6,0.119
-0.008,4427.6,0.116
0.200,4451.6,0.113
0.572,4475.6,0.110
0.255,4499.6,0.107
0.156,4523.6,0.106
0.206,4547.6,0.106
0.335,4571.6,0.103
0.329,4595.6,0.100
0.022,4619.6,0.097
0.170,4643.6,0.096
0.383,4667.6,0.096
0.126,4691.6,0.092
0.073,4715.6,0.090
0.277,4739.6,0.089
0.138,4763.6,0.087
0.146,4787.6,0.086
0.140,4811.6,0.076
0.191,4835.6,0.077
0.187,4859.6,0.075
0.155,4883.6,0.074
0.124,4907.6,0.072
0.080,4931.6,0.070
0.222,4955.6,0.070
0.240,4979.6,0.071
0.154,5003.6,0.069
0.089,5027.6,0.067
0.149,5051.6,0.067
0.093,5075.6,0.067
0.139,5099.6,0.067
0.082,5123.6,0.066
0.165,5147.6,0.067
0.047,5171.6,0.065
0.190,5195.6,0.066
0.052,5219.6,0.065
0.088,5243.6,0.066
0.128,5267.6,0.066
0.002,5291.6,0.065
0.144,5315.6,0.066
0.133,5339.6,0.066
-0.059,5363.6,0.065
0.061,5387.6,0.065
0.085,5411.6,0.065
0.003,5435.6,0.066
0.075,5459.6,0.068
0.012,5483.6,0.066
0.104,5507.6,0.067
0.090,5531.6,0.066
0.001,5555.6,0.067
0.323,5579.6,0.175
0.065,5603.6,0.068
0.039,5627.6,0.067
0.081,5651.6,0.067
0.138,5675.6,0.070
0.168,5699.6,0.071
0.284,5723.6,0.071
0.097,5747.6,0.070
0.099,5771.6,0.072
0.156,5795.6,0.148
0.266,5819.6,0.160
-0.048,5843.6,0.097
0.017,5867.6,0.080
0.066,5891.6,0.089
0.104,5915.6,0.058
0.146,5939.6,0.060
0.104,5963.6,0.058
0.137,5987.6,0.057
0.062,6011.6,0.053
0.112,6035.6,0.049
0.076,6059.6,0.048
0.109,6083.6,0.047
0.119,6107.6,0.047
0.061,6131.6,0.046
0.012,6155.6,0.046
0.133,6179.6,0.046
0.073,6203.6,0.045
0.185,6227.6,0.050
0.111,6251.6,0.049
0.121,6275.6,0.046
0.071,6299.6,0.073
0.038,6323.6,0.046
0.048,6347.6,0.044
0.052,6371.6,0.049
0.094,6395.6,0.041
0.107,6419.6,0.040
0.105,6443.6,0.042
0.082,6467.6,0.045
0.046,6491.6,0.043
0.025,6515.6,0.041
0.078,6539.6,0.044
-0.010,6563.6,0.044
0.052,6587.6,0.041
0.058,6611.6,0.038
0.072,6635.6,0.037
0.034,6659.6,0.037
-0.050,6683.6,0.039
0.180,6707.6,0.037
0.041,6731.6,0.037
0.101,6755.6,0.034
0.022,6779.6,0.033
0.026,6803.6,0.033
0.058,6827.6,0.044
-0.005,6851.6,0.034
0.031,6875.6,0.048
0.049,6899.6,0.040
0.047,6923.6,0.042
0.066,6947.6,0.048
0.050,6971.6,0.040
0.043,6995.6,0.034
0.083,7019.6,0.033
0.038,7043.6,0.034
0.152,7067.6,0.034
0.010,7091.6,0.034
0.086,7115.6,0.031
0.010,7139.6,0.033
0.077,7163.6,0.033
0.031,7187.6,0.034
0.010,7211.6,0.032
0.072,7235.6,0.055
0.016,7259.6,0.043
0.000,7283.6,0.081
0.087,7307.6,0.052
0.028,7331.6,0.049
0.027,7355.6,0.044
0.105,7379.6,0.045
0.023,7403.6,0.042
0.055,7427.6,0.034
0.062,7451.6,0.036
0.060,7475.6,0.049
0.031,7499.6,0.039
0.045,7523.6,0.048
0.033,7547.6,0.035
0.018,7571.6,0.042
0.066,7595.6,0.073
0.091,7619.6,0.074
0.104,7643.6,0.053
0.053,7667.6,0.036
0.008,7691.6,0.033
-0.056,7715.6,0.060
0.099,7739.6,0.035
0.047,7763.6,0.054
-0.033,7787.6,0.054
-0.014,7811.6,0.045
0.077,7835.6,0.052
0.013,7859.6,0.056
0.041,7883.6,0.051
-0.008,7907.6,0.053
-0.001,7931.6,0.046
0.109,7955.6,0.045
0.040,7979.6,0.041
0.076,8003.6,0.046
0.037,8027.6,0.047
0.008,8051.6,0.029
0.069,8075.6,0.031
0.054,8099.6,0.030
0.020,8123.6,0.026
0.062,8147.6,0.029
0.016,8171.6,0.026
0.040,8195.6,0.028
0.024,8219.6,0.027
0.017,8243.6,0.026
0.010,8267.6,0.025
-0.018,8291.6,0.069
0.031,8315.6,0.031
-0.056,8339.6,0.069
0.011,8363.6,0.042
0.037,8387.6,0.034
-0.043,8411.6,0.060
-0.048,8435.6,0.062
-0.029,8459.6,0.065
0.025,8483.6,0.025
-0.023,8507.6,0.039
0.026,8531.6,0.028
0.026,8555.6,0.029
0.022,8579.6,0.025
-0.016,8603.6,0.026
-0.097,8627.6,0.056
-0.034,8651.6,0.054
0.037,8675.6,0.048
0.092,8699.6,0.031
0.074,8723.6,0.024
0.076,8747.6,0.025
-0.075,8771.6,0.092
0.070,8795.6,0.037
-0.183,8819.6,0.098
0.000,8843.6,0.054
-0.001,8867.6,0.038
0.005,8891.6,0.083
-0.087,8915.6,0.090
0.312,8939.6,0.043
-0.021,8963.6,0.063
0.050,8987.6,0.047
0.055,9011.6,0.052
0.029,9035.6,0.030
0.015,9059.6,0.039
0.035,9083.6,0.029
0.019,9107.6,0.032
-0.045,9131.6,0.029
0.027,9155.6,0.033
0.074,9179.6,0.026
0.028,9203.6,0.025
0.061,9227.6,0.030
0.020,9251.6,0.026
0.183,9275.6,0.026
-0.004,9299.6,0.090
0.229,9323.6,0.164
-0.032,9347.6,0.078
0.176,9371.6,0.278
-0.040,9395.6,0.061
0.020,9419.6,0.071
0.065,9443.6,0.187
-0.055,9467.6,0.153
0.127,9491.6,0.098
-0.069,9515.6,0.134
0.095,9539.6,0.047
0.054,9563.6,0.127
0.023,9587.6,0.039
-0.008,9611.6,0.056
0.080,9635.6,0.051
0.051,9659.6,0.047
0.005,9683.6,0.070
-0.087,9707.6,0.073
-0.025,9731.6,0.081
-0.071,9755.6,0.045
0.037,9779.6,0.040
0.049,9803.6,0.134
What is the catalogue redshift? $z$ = 1.40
